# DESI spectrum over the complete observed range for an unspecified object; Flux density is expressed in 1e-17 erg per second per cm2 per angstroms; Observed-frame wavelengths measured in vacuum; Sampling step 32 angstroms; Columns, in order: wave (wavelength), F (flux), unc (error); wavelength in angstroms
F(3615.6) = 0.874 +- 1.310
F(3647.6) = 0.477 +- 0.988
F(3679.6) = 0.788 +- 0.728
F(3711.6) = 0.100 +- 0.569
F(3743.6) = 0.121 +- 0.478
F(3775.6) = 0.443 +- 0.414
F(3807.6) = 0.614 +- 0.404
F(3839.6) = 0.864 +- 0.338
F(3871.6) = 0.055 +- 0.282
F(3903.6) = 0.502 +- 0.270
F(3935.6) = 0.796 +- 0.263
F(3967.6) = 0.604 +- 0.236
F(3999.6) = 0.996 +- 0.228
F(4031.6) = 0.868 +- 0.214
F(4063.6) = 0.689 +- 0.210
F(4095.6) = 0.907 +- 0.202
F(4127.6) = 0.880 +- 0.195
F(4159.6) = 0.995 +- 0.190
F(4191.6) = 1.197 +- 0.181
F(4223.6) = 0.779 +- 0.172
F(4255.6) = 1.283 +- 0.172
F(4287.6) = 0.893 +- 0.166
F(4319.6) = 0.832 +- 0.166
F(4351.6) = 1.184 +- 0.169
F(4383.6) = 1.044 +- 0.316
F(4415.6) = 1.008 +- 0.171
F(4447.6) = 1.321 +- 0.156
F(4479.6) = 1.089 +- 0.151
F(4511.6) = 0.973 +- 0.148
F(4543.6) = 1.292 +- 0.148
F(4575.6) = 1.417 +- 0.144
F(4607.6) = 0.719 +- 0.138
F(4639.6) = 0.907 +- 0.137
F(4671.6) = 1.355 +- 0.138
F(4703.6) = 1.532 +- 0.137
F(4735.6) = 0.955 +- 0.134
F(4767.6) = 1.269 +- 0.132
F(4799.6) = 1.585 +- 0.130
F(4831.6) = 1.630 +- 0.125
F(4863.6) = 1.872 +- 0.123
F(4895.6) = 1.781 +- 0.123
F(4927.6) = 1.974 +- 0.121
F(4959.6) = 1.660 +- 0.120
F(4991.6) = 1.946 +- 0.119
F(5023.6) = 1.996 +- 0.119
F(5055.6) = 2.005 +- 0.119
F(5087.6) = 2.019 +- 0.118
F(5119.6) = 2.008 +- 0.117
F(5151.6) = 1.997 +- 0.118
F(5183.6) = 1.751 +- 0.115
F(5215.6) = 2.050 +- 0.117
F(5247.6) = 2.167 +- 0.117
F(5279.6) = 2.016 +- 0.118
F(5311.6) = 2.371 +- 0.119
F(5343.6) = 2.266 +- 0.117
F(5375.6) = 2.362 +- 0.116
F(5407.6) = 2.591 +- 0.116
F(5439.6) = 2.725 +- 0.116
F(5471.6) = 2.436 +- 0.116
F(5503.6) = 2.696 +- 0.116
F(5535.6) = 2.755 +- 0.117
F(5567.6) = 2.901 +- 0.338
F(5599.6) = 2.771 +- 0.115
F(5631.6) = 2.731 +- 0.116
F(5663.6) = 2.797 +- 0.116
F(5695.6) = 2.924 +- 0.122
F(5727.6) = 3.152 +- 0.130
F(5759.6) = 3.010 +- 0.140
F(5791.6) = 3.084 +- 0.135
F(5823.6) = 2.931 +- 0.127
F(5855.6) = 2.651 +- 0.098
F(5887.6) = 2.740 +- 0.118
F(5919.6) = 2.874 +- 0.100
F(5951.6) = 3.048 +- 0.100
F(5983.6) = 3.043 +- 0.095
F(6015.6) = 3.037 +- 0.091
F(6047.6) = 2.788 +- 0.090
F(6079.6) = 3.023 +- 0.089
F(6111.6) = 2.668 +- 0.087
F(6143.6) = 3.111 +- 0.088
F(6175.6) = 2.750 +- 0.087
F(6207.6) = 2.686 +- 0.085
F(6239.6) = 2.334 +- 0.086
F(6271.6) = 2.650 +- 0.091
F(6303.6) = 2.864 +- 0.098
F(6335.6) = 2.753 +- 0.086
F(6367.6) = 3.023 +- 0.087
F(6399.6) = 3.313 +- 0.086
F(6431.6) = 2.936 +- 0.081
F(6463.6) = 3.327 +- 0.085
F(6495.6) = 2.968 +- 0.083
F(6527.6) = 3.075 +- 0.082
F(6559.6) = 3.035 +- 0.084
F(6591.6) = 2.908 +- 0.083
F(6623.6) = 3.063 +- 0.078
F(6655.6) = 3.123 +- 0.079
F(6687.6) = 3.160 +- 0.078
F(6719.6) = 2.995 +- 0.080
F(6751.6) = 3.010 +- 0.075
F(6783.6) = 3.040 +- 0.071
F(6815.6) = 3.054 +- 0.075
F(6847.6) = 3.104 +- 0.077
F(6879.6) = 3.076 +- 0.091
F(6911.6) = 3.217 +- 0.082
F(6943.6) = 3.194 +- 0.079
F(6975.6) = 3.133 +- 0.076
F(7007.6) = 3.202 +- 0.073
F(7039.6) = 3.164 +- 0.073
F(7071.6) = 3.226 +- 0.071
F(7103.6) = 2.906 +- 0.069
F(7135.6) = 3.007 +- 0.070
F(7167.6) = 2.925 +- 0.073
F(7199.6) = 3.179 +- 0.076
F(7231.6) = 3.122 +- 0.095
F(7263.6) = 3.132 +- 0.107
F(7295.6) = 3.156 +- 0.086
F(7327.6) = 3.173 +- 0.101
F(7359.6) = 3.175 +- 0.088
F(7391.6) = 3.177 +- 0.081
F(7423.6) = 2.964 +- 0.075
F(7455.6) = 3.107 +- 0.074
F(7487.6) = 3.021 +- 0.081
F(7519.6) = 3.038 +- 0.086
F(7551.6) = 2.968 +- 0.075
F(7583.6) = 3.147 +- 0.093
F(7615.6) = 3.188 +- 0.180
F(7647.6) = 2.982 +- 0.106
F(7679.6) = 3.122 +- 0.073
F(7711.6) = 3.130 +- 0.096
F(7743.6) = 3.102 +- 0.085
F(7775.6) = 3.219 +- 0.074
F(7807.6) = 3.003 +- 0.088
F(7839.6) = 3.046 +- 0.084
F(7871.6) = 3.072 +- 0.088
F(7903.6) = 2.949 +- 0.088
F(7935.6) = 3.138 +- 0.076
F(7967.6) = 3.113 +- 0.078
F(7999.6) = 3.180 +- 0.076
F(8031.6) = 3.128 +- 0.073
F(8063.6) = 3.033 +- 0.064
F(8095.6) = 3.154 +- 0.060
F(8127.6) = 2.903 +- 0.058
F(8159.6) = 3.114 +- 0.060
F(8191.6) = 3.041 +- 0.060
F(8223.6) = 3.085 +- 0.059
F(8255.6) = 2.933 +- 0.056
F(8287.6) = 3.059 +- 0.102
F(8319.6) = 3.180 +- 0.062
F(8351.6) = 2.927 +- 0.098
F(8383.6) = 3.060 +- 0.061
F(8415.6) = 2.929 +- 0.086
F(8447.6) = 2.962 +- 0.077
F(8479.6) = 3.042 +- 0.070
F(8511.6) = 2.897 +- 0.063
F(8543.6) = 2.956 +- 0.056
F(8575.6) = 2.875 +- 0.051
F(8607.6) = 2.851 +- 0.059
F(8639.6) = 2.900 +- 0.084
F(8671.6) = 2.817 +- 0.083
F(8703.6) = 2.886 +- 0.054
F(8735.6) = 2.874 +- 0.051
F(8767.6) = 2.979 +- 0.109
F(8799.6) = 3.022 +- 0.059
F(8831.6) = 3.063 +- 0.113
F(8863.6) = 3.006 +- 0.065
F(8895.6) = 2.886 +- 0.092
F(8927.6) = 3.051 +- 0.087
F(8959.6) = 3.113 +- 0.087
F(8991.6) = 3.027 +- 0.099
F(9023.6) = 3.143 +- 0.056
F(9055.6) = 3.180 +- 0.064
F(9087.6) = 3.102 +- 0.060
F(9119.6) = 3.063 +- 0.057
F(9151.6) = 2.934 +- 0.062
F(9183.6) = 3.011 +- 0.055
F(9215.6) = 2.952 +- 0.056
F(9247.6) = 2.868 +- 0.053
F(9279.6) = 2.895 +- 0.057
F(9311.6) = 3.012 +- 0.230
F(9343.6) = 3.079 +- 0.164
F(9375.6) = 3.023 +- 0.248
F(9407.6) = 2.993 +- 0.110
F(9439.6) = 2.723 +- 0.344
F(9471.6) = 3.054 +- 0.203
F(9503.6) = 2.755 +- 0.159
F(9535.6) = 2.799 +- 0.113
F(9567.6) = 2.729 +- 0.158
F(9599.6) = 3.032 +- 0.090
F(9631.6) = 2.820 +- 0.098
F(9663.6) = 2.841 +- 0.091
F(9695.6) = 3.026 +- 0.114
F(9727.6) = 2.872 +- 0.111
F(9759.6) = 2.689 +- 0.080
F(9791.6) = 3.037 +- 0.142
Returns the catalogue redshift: 0.205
